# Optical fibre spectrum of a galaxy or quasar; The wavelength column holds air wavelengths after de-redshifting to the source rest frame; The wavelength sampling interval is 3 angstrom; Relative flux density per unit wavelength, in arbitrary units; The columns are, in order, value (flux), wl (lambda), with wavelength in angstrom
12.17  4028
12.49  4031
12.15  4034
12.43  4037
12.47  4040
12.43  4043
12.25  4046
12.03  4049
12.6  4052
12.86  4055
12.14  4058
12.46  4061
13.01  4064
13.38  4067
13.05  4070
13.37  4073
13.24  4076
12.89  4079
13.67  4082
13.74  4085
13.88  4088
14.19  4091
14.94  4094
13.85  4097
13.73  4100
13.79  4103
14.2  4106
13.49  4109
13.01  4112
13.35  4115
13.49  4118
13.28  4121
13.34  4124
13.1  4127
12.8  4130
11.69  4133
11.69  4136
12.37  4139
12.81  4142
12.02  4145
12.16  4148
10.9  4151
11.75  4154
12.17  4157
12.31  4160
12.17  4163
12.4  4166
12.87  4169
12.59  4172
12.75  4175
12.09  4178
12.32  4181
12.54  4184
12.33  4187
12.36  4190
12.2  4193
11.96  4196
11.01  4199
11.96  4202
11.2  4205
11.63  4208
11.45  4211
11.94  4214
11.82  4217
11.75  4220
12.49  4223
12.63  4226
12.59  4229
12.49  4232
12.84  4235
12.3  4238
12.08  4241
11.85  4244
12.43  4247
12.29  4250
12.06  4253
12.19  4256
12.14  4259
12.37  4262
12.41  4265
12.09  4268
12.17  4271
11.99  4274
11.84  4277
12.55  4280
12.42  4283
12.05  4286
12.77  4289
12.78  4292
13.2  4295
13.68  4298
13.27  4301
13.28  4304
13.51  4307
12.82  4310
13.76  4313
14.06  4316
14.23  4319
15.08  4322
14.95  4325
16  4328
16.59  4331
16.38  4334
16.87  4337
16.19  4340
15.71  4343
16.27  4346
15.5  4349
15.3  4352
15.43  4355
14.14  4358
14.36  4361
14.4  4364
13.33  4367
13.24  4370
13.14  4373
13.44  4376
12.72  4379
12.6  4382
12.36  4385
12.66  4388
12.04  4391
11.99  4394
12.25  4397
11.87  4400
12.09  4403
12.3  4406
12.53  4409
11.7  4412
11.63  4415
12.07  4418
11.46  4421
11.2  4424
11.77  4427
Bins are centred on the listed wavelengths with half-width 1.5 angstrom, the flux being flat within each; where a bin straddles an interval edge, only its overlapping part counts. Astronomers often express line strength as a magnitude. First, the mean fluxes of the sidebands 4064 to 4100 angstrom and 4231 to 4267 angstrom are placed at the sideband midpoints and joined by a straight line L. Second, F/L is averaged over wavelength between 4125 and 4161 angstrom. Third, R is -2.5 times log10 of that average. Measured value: 0.08 mag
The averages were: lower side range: 13.6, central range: 12.2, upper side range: 12.3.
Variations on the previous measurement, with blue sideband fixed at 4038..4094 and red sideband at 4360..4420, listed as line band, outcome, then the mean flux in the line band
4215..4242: 0.04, 12.3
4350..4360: -0.18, 15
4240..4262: 0.05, 12.2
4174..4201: 0.06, 12.2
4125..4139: 0.05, 12.4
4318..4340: -0.24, 15.8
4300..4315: -0.05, 13.4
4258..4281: 0.05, 12.2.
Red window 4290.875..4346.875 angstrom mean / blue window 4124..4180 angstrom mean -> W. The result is 1.2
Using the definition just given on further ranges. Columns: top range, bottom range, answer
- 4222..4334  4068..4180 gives 1.01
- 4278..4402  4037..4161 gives 1.07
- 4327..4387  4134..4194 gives 1.20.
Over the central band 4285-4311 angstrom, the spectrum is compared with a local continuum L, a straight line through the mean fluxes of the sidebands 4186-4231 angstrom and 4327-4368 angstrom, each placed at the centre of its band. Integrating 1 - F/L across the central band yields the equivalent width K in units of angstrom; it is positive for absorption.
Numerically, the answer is 2.1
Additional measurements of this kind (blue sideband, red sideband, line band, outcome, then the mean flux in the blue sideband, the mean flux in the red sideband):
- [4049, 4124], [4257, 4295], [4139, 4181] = 2.36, 13.4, 12.3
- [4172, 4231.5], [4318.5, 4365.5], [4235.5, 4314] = 7.38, 12.1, 15.5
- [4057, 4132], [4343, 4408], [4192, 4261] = 7.05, 13.4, 13.4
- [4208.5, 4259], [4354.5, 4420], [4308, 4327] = -2.54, 12.2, 12.8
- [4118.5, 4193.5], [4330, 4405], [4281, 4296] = 0.87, 12.4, 14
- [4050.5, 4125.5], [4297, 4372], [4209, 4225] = 2.49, 13.4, 14.7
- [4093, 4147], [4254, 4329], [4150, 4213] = 5.10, 13.1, 13.1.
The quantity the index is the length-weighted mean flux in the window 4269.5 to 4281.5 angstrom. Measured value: 12.1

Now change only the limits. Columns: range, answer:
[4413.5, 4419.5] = 11.8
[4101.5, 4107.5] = 14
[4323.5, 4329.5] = 15.5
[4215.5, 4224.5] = 12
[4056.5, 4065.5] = 12.5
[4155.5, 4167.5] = 12.3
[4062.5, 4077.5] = 13.2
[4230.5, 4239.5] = 12.5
